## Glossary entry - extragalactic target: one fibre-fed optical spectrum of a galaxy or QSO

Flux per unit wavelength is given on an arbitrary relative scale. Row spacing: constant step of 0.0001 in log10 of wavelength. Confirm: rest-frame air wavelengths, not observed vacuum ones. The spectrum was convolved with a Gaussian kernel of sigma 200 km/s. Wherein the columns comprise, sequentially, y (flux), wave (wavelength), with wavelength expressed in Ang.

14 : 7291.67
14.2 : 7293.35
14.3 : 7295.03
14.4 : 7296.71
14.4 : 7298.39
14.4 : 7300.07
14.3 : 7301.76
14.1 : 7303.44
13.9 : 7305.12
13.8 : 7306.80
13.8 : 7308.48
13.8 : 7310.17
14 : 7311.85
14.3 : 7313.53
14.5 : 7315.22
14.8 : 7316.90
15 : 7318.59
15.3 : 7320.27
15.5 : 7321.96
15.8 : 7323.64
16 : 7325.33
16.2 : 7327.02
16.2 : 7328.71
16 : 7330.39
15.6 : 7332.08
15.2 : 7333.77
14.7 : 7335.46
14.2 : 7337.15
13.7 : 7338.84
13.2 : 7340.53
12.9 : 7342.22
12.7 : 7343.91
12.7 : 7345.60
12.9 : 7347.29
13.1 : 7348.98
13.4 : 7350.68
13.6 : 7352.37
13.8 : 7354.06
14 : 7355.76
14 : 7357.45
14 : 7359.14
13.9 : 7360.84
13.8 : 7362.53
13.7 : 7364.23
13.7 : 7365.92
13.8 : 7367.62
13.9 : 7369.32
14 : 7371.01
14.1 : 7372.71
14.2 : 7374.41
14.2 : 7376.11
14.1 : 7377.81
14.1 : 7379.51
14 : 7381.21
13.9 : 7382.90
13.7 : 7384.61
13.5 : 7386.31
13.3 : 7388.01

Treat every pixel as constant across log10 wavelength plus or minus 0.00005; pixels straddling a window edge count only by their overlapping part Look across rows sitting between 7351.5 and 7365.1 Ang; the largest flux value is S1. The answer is 14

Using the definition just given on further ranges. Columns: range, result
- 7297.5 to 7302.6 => 14.4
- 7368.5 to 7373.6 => 14.1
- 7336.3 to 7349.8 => 14.2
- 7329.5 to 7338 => 16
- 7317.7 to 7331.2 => 16.2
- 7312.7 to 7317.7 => 14.8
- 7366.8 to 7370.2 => 13.9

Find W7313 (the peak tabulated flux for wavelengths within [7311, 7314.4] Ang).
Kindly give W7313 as 14.3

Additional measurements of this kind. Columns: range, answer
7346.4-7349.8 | 13.1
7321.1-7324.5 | 15.8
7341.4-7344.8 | 12.9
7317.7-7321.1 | 15.3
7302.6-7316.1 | 14.5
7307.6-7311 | 13.8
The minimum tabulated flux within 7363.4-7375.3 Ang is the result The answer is 13.7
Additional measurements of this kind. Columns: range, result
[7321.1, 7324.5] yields 15.5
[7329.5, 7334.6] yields 15.2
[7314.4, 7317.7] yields 14.5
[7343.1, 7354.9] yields 12.7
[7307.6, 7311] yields 13.8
